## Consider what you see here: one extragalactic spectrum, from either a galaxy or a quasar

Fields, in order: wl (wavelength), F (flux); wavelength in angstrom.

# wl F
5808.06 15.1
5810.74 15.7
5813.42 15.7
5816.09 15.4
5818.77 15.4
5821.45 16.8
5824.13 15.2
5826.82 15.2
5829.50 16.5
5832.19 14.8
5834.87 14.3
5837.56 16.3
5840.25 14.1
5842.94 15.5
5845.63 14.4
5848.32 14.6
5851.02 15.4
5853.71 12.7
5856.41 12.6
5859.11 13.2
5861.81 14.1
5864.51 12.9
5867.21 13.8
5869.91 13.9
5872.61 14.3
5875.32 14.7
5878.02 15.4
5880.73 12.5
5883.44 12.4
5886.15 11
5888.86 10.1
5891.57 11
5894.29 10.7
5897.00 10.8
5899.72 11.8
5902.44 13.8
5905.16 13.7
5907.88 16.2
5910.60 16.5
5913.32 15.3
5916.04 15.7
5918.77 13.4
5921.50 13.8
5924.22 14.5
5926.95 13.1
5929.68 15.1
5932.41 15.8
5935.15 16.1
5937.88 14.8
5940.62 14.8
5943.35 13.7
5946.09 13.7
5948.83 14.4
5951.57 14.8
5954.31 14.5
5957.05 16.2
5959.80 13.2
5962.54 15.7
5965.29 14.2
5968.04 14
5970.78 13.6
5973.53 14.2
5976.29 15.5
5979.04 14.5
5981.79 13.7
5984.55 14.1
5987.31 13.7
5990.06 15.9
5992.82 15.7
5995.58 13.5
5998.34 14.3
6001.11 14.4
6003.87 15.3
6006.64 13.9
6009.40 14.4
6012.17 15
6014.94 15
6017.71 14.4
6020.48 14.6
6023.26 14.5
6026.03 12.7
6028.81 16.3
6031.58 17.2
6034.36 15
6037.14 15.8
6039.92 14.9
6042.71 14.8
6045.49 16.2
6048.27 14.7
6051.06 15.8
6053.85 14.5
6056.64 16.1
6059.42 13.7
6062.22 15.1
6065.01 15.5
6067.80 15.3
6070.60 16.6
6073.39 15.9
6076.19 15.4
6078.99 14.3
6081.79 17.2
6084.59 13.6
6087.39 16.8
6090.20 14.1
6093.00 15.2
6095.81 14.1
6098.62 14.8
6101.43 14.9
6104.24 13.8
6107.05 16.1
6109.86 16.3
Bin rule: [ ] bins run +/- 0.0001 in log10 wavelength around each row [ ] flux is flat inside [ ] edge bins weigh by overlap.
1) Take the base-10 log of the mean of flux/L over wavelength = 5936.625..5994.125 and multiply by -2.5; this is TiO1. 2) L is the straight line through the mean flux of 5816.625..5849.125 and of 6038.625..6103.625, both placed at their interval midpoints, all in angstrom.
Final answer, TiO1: 0.05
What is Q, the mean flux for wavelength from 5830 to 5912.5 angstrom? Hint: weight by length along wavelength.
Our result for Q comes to 13.6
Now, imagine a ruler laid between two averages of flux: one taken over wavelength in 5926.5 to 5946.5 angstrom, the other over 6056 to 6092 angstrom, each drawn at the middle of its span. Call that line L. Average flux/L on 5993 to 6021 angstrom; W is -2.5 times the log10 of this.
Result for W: 0.038 mag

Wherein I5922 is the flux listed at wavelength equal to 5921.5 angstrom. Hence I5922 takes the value 13.8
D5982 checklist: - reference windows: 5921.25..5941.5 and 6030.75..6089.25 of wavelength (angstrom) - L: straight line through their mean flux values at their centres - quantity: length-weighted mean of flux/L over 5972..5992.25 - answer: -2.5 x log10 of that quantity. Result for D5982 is 0.04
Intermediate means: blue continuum 14.8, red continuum 15.4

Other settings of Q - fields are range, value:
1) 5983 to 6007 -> 14.6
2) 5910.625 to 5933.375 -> 14.7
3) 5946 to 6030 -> 14.5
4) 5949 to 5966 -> 14.8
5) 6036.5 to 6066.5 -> 15.2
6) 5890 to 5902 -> 11.3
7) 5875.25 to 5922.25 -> 13.2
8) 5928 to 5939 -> 15.4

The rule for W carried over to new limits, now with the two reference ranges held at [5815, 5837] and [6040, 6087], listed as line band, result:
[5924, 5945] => 0.05 mag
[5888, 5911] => 0.22 mag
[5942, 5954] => 0.09 mag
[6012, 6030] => 0.05 mag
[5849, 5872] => 0.14 mag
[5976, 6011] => 0.06 mag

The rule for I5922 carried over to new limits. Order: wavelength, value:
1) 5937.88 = 14.8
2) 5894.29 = 10.7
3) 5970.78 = 13.6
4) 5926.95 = 13.1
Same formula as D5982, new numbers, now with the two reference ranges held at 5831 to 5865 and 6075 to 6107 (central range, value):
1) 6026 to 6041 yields -0.05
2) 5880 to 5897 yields 0.27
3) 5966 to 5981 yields 0.02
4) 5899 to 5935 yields -0.01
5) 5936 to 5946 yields 0.01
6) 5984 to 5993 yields -0.01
